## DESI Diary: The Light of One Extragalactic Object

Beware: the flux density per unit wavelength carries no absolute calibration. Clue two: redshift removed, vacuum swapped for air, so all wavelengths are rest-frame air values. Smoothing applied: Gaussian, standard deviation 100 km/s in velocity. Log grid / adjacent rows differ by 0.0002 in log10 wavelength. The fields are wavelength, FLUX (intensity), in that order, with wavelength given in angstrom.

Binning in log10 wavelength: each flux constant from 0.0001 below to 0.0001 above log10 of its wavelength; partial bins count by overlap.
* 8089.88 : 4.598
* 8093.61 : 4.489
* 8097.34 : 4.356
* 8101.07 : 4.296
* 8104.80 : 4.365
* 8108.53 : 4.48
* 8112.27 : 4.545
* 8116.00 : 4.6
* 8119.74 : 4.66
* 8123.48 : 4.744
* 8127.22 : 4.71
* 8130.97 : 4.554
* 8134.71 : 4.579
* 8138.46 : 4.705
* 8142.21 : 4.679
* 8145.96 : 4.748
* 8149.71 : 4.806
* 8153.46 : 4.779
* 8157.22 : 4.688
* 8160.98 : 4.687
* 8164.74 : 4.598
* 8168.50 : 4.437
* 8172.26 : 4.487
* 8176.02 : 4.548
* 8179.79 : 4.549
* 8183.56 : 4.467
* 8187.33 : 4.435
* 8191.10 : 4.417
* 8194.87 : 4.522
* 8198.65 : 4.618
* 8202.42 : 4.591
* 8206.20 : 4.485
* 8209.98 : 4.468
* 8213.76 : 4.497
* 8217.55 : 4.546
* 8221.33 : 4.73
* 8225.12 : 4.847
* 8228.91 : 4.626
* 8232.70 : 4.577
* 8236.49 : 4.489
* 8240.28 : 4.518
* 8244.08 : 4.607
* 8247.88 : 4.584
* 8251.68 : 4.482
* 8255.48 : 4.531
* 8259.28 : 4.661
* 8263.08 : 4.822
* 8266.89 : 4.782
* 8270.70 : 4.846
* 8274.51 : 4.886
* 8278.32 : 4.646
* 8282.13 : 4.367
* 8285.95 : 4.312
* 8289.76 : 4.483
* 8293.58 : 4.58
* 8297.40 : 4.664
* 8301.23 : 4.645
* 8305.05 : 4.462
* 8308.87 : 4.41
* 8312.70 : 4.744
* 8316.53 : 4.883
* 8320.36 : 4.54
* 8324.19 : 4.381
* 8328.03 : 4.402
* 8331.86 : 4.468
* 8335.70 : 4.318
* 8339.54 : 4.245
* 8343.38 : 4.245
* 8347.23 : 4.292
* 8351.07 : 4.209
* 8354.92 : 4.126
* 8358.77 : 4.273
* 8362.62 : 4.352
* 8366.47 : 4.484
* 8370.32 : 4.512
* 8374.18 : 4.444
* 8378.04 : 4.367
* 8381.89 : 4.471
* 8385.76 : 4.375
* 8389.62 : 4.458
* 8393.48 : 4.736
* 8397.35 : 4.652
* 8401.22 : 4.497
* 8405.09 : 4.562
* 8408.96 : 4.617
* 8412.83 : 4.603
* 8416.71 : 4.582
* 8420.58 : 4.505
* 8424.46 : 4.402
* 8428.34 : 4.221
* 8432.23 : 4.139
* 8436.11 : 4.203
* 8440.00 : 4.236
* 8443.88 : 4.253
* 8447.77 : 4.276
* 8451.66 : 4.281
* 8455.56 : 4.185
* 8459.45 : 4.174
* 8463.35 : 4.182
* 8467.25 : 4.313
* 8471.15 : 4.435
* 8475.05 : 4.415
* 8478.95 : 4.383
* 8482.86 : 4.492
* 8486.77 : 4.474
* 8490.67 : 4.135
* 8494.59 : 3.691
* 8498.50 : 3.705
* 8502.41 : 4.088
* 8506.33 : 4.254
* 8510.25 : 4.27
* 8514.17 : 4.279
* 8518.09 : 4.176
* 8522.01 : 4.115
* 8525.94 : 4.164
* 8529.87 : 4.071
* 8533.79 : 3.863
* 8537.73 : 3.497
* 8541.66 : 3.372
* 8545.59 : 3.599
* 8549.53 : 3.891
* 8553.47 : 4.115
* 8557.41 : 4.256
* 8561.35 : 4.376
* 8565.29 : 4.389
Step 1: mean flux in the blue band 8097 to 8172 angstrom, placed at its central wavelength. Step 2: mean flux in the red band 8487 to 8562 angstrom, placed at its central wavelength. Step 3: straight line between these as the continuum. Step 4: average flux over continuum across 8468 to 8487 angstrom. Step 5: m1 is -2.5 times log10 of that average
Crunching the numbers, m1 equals -0.09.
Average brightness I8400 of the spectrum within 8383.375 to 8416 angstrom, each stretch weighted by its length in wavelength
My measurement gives 4.56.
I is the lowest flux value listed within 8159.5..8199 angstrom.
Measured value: 4.417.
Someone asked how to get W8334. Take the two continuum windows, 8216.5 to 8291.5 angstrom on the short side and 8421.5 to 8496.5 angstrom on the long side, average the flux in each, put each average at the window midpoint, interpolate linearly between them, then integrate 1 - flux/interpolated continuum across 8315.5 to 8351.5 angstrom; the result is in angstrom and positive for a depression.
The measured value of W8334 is 0.7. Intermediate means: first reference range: 4.62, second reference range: 4.26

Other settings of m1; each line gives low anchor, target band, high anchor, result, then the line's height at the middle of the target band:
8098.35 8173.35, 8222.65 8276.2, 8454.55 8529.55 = -0.04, 4.48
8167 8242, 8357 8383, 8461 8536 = -0.02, 4.34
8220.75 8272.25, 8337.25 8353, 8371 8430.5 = 0.07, 4.55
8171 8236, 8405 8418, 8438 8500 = -0.07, 4.3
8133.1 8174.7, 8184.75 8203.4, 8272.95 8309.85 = 0.03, 4.62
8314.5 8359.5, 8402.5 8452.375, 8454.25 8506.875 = -0.03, 4.27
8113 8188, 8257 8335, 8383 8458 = -0.02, 4.51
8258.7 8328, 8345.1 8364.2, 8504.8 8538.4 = 0.06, 4.47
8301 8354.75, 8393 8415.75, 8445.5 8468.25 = -0.07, 4.31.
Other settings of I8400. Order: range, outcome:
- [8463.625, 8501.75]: 4.22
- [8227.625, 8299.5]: 4.6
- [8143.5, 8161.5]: 4.74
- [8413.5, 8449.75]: 4.32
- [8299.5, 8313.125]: 4.55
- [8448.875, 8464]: 4.21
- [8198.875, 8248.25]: 4.58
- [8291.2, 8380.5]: 4.44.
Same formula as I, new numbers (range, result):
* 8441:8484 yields 4.174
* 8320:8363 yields 4.126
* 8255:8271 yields 4.531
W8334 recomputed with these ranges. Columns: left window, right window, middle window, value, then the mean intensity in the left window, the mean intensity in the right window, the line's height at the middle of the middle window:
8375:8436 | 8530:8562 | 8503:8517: -0.8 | 4.47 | 3.86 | 4.02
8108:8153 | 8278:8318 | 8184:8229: 0.5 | 4.66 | 4.56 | 4.61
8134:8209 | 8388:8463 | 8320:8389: 1.4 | 4.59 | 4.39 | 4.45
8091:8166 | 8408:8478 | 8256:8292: -1.3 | 4.6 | 4.33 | 4.48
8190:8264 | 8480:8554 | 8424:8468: -0.8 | 4.58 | 4.02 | 4.15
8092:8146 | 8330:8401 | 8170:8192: 0.2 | 4.56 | 4.39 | 4.52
